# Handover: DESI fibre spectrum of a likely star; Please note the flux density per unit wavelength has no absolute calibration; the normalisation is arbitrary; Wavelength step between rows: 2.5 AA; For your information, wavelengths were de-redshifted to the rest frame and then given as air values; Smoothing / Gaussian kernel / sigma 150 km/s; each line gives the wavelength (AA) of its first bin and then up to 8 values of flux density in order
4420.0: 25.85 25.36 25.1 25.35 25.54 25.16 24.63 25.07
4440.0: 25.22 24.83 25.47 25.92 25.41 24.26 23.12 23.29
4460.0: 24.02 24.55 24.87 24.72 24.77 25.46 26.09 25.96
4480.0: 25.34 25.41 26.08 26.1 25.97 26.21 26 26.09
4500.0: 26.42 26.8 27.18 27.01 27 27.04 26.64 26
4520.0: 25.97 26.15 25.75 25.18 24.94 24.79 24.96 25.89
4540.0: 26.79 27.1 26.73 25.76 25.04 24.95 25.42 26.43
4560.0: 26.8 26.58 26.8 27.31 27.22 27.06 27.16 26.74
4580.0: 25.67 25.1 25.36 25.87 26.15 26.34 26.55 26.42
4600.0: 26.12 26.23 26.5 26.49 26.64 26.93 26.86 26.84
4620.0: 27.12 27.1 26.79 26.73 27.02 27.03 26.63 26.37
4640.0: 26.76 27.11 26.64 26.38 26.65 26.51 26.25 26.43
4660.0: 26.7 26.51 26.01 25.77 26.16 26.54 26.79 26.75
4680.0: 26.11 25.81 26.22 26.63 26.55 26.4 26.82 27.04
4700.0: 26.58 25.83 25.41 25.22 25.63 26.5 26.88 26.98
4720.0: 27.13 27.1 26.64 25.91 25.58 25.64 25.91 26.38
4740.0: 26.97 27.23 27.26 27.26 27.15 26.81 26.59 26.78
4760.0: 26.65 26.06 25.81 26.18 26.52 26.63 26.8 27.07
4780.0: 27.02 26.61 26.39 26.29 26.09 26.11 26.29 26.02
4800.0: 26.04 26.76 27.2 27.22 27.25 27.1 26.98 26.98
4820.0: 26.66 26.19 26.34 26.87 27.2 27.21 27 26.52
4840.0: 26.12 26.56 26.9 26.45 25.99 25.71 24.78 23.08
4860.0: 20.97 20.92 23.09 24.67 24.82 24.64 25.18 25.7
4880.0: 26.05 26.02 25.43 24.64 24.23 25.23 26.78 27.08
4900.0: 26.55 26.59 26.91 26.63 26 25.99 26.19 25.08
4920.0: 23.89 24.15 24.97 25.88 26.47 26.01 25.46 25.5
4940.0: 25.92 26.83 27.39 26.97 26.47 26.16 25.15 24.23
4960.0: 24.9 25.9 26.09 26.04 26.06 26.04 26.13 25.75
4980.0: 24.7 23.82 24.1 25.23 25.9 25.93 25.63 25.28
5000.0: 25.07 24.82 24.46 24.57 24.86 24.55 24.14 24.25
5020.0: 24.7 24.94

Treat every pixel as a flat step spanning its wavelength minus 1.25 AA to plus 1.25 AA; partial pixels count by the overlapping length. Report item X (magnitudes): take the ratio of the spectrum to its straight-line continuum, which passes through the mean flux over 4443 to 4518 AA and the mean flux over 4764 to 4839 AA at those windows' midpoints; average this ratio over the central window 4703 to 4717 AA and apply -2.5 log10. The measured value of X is 0.02 mag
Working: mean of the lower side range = 25.6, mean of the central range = 26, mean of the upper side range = 26.6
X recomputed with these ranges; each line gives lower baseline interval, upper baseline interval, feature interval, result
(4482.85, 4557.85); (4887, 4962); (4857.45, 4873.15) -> 0.12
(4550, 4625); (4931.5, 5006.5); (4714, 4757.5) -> -0.02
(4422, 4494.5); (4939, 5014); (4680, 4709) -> -0.04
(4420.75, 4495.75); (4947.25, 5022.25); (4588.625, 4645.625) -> -0.06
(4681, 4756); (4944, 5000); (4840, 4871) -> 0.06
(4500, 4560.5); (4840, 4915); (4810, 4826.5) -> -0.05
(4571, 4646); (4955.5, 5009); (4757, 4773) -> -0.01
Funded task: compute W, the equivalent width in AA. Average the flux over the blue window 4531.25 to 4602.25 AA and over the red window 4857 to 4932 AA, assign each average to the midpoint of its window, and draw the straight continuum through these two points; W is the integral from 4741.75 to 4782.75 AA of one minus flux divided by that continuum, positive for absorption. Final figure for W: -1.85 AA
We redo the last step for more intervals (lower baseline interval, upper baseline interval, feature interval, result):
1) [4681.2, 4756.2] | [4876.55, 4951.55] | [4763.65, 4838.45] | -1.2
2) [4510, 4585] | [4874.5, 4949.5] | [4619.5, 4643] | -0.7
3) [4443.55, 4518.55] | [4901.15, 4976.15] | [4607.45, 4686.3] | -2.6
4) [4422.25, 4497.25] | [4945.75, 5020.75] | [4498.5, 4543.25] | -1.8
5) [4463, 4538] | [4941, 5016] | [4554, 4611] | -1.3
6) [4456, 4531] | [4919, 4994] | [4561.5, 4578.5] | -0.8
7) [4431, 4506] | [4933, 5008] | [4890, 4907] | -0.6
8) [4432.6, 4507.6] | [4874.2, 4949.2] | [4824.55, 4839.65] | -0.6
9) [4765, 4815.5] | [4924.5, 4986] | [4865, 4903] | 0.9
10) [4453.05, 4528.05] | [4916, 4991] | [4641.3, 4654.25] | -0.5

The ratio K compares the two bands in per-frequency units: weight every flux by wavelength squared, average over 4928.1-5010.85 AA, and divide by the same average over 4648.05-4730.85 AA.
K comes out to 1.1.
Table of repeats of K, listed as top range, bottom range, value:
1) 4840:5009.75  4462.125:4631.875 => 1.14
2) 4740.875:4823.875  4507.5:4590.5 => 1.13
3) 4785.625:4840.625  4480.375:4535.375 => 1.17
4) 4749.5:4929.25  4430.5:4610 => 1.15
